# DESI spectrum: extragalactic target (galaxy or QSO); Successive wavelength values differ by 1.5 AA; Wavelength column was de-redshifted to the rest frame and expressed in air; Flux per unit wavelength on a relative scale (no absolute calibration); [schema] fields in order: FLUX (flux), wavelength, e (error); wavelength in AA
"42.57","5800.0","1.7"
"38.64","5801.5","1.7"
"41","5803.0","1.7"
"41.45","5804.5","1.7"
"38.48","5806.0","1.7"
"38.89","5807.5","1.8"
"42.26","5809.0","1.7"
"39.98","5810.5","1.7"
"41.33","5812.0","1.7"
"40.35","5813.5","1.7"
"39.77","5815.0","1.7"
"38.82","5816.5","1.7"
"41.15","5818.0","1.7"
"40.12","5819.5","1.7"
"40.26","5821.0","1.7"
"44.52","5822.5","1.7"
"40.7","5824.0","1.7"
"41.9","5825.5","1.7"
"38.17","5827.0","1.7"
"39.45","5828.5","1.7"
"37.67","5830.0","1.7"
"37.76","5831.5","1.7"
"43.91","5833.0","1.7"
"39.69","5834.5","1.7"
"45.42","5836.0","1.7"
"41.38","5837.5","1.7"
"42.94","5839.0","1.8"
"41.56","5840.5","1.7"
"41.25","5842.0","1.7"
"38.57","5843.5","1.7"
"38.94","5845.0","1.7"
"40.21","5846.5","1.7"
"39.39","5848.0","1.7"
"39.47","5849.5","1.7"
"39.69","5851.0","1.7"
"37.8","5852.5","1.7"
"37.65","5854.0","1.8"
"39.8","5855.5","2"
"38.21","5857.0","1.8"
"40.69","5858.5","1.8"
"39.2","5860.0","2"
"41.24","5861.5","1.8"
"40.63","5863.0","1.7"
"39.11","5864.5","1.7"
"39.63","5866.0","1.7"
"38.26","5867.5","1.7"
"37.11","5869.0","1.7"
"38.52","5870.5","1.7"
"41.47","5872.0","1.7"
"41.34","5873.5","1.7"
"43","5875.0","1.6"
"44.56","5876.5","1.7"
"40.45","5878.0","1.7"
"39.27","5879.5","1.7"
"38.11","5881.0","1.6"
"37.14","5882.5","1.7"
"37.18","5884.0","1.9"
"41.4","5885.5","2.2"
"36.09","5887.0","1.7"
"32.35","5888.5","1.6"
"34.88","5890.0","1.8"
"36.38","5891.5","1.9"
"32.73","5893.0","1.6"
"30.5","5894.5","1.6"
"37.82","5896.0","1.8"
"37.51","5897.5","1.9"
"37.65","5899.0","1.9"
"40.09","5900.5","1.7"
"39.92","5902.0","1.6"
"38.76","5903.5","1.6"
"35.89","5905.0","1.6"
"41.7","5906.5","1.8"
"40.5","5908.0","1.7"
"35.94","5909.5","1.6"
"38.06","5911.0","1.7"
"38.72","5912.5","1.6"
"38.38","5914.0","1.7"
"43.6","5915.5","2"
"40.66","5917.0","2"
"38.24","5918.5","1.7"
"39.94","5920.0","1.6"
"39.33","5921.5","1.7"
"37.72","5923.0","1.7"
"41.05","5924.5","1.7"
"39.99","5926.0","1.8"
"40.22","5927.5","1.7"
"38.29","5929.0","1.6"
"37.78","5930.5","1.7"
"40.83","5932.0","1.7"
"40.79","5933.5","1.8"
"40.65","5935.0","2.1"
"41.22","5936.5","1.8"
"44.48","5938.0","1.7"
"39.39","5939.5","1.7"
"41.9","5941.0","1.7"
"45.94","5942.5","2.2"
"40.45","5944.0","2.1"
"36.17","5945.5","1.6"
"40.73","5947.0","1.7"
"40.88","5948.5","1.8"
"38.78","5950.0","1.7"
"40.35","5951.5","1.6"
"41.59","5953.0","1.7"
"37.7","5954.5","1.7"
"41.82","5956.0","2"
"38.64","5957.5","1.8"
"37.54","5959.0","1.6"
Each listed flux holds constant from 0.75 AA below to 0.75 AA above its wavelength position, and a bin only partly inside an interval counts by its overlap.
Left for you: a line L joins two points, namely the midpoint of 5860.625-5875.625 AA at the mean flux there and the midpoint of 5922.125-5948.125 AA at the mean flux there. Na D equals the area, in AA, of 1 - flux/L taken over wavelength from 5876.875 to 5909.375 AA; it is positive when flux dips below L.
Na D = 2.2 AA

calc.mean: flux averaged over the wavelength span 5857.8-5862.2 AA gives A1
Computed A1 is 40.4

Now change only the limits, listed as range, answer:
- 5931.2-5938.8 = 41.6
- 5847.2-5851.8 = 39.5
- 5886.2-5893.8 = 34.5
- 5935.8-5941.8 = 41.8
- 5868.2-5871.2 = 37.8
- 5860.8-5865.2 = 40.3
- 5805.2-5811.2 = 39.9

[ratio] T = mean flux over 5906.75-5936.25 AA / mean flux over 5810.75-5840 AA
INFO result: 0.97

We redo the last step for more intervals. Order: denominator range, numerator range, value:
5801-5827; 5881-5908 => 0.92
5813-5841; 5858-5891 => 0.96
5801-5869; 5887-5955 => 0.97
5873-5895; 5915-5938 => 1.06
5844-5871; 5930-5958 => 1.04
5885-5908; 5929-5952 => 1.10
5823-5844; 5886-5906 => 0.89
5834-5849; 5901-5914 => 0.95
